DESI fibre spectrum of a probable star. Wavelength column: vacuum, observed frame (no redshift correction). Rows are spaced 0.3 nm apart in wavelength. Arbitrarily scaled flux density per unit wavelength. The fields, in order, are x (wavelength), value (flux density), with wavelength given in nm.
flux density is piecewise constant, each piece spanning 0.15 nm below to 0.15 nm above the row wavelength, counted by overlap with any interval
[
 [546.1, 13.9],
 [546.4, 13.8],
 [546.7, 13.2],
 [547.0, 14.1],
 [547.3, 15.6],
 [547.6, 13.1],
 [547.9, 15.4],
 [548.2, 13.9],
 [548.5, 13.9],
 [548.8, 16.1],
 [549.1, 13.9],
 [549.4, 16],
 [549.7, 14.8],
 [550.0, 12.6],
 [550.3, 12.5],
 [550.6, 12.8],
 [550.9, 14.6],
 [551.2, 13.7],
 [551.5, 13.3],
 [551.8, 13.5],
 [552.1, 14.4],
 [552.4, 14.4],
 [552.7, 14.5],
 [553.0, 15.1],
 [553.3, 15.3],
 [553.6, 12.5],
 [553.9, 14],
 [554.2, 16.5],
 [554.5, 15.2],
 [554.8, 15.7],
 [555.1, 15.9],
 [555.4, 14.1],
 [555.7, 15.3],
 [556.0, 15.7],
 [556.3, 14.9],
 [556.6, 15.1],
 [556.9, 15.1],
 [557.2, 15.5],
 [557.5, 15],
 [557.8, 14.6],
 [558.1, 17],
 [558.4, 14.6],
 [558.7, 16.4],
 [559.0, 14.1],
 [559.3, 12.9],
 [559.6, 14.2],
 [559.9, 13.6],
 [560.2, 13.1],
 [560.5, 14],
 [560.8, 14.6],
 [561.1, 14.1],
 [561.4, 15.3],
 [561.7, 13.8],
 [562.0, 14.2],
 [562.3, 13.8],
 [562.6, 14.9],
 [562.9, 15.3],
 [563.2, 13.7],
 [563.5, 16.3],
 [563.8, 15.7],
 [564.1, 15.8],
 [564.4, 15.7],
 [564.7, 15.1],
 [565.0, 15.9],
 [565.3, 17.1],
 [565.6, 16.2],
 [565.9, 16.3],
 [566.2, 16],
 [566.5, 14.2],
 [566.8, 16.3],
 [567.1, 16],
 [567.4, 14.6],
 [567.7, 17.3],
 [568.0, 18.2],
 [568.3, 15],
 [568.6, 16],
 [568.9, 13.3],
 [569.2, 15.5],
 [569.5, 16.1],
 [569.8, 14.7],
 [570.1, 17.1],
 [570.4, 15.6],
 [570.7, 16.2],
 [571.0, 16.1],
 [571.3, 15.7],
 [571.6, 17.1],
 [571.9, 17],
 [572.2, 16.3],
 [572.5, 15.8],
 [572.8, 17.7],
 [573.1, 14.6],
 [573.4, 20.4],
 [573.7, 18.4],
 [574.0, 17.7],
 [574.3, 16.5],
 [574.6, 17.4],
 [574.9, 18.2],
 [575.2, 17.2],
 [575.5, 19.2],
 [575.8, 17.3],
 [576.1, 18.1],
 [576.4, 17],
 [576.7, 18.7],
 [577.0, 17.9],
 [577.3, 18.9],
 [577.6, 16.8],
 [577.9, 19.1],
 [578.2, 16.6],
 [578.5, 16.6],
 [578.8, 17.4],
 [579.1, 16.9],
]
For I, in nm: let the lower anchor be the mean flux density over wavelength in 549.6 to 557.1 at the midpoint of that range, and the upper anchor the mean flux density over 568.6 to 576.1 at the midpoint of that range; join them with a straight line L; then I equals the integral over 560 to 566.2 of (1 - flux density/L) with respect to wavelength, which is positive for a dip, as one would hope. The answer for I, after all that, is 0.23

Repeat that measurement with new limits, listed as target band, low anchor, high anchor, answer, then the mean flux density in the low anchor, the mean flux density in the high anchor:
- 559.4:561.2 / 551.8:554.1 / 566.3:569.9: 0.13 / 14.3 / 15.6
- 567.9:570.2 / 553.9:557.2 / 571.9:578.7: 0.16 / 15.3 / 17.6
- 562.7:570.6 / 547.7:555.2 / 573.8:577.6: 0.38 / 14.4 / 17.8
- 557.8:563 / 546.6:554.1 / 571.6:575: 0.35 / 14.2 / 17.3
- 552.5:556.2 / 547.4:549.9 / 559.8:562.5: -0.16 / 14.6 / 14.1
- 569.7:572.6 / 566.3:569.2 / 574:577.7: 0.06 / 15.7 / 17.8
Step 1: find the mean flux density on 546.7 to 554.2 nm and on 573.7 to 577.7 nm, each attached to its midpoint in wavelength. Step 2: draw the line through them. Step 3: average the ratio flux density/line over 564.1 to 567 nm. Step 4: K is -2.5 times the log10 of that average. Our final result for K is 0.03 mag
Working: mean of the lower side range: 14.2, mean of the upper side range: 17.8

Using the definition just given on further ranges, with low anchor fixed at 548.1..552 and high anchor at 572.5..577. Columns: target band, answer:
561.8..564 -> 0.08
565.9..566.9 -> 0.06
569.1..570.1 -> 0.08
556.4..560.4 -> 0.04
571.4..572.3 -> 0.03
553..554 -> 0.03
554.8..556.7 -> -0.03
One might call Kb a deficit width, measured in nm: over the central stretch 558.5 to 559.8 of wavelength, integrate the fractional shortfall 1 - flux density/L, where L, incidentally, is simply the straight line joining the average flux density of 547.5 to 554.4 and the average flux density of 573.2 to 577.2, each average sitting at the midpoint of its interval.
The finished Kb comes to 0.09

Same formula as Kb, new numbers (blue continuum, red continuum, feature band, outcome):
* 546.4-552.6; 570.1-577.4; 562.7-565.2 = 0.08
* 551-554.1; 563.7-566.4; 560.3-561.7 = 0.09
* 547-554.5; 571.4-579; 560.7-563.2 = 0.21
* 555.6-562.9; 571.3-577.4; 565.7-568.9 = 0.06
